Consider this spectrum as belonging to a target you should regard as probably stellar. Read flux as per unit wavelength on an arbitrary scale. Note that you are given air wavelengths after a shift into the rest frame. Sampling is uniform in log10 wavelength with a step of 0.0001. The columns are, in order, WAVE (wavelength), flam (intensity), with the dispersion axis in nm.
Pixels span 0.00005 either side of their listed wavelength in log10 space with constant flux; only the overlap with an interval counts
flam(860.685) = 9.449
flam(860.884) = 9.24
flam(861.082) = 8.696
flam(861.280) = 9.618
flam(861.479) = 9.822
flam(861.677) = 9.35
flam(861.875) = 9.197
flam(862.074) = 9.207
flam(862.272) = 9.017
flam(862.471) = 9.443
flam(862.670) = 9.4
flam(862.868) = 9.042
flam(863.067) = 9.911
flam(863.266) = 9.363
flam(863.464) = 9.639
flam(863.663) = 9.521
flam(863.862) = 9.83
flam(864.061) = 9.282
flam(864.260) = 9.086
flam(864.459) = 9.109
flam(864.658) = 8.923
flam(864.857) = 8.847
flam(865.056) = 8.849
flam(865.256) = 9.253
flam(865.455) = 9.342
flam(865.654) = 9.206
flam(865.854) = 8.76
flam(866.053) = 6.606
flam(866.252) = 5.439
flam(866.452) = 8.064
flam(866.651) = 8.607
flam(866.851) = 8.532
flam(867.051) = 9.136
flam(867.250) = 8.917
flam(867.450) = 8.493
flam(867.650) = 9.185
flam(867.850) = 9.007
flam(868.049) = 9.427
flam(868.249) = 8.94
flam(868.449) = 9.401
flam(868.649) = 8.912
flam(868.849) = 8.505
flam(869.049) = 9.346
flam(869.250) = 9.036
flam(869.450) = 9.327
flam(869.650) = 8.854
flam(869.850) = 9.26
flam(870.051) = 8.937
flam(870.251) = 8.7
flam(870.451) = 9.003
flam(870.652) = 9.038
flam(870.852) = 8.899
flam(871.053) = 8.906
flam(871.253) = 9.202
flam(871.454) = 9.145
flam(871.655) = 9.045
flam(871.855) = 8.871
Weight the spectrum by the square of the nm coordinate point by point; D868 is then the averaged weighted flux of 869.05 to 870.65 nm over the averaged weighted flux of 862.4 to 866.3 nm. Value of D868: 1.0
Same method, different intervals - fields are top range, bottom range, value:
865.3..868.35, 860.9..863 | 0.93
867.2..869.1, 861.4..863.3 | 0.97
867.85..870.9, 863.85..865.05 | 1.00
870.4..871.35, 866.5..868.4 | 1.02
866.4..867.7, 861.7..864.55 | 0.94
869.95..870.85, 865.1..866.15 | 1.04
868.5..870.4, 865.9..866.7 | 1.26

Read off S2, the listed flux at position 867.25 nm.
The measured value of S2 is 8.917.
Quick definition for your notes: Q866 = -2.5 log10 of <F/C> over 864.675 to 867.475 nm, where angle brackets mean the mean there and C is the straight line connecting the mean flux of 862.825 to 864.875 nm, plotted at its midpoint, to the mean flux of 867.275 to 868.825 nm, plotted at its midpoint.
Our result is 0.090 mag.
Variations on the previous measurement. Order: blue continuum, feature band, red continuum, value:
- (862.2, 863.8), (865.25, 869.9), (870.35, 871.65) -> 0.06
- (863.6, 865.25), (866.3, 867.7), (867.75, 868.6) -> 0.08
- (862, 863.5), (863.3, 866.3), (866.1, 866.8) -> -0.07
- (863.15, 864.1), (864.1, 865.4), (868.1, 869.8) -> 0.05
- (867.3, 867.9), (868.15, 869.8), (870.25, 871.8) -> -0.01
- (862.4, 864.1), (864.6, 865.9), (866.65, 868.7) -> 0.03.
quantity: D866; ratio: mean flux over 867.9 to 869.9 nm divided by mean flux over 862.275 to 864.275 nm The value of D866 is 0.96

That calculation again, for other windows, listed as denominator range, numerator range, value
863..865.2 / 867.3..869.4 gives 0.97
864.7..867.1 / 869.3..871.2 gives 1.07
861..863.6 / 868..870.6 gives 0.96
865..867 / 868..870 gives 1.10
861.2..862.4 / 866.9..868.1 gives 0.96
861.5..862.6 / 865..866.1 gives 0.94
